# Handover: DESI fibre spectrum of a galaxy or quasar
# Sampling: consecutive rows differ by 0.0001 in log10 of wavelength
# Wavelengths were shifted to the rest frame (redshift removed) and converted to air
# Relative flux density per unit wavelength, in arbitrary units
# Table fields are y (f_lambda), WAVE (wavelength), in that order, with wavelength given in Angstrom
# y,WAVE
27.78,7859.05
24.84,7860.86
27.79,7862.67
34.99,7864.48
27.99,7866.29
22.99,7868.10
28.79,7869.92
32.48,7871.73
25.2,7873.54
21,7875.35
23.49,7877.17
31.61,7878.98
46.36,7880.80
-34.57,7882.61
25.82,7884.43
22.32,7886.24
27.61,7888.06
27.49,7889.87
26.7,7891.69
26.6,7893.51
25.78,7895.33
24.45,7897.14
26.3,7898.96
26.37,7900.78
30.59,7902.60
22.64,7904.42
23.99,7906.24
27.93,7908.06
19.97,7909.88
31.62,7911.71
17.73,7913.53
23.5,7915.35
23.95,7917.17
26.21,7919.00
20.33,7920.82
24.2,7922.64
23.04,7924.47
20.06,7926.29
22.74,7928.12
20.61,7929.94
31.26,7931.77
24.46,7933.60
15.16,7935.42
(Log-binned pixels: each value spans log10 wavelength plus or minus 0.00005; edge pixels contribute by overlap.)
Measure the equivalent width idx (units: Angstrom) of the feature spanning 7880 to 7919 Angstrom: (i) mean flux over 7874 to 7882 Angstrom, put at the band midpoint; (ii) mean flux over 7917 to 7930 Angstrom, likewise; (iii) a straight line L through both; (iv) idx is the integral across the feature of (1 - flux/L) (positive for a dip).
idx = 2.8 Angstrom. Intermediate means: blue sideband 27.9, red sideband 22.7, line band 23.5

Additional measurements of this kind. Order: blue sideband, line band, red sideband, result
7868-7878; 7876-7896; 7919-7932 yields 2.0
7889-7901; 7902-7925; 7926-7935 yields 0.6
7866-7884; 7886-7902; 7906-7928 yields -2.3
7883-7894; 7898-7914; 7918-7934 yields -1.4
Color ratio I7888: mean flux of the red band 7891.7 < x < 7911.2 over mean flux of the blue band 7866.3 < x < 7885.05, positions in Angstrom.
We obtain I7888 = 1.14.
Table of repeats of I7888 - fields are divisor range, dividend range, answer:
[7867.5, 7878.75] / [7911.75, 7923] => 0.89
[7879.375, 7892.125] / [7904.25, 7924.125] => 1.16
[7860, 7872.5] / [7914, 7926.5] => 0.81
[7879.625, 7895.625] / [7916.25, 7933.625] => 1.10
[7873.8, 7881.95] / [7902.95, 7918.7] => 0.86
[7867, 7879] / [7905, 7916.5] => 0.92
